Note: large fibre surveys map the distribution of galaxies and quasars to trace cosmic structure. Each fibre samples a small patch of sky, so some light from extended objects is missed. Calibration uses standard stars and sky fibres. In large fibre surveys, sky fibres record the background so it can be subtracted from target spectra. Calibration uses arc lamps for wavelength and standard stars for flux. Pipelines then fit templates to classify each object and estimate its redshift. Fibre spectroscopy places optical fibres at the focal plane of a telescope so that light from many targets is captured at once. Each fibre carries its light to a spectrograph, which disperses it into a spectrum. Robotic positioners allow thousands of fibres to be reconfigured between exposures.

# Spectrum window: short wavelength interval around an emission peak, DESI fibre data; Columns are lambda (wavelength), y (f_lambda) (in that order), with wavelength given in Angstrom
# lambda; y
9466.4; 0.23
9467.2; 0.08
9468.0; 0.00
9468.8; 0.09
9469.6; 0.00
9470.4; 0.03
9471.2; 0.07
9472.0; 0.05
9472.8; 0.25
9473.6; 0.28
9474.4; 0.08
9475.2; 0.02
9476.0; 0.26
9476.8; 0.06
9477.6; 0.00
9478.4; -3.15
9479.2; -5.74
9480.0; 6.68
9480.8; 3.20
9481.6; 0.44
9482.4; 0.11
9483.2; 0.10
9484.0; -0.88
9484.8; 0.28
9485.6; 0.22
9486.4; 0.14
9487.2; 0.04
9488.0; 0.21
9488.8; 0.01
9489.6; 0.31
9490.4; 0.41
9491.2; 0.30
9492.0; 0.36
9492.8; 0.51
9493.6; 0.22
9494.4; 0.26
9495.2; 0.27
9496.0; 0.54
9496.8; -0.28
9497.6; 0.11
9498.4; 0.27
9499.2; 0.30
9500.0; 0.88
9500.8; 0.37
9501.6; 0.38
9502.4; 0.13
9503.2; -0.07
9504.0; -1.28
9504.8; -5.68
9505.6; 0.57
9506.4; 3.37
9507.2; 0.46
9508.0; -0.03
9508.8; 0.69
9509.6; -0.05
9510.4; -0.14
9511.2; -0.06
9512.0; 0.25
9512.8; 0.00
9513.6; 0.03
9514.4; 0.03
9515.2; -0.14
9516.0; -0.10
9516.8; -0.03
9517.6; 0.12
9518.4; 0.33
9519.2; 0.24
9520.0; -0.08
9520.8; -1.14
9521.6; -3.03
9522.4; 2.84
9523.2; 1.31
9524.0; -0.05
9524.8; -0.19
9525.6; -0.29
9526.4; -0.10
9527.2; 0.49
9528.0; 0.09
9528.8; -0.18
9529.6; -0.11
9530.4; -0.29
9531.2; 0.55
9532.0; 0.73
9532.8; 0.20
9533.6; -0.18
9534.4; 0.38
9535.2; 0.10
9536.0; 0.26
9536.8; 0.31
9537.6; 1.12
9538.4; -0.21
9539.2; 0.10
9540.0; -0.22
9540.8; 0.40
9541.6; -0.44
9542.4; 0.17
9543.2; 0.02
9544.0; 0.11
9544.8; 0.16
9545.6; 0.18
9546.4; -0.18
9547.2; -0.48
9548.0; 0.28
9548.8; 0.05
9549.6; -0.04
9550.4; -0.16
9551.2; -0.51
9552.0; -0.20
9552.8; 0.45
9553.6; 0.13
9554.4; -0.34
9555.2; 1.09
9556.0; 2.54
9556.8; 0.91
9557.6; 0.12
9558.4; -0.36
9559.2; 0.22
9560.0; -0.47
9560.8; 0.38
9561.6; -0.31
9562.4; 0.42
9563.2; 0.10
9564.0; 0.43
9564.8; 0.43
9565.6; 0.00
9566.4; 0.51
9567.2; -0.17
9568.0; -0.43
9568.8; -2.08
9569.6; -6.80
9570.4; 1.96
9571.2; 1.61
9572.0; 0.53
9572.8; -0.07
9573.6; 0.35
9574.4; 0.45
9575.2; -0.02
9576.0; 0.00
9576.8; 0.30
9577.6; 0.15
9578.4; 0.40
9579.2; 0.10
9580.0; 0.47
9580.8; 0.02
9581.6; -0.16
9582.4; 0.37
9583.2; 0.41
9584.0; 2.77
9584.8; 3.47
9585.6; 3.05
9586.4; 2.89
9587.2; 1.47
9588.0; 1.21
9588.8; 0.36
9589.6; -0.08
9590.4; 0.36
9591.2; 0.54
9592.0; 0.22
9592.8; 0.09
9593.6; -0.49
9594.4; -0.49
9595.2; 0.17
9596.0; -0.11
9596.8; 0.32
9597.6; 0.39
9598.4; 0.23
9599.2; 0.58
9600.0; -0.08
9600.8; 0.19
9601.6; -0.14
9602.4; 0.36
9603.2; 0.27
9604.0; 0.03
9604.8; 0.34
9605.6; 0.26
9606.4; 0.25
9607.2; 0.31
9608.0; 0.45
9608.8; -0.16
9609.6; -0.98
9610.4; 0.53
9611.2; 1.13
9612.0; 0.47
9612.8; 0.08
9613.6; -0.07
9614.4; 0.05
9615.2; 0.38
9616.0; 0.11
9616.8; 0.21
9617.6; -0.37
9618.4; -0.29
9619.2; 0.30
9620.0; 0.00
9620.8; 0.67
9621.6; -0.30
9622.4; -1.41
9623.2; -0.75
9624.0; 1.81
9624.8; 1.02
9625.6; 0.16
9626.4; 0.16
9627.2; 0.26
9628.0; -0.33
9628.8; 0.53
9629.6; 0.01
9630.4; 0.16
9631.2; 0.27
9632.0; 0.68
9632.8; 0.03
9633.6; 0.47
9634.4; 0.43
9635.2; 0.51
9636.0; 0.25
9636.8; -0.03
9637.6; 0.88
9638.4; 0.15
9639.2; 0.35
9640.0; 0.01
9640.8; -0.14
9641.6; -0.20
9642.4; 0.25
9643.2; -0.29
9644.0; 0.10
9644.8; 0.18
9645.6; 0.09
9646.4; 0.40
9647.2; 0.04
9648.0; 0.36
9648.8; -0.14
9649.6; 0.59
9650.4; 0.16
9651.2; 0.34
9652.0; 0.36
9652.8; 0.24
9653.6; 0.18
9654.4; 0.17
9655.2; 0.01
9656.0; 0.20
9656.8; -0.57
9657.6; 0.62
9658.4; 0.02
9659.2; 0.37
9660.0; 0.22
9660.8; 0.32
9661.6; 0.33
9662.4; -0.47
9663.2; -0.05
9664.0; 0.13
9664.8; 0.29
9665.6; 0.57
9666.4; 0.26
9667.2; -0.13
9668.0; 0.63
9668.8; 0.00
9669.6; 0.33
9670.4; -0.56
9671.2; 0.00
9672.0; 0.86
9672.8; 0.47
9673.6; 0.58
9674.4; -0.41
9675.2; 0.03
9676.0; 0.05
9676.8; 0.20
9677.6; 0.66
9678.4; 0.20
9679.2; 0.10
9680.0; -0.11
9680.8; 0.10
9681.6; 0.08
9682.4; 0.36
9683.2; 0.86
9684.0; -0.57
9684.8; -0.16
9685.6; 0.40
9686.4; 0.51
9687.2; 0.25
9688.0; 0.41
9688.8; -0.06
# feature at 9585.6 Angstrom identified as H-beta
